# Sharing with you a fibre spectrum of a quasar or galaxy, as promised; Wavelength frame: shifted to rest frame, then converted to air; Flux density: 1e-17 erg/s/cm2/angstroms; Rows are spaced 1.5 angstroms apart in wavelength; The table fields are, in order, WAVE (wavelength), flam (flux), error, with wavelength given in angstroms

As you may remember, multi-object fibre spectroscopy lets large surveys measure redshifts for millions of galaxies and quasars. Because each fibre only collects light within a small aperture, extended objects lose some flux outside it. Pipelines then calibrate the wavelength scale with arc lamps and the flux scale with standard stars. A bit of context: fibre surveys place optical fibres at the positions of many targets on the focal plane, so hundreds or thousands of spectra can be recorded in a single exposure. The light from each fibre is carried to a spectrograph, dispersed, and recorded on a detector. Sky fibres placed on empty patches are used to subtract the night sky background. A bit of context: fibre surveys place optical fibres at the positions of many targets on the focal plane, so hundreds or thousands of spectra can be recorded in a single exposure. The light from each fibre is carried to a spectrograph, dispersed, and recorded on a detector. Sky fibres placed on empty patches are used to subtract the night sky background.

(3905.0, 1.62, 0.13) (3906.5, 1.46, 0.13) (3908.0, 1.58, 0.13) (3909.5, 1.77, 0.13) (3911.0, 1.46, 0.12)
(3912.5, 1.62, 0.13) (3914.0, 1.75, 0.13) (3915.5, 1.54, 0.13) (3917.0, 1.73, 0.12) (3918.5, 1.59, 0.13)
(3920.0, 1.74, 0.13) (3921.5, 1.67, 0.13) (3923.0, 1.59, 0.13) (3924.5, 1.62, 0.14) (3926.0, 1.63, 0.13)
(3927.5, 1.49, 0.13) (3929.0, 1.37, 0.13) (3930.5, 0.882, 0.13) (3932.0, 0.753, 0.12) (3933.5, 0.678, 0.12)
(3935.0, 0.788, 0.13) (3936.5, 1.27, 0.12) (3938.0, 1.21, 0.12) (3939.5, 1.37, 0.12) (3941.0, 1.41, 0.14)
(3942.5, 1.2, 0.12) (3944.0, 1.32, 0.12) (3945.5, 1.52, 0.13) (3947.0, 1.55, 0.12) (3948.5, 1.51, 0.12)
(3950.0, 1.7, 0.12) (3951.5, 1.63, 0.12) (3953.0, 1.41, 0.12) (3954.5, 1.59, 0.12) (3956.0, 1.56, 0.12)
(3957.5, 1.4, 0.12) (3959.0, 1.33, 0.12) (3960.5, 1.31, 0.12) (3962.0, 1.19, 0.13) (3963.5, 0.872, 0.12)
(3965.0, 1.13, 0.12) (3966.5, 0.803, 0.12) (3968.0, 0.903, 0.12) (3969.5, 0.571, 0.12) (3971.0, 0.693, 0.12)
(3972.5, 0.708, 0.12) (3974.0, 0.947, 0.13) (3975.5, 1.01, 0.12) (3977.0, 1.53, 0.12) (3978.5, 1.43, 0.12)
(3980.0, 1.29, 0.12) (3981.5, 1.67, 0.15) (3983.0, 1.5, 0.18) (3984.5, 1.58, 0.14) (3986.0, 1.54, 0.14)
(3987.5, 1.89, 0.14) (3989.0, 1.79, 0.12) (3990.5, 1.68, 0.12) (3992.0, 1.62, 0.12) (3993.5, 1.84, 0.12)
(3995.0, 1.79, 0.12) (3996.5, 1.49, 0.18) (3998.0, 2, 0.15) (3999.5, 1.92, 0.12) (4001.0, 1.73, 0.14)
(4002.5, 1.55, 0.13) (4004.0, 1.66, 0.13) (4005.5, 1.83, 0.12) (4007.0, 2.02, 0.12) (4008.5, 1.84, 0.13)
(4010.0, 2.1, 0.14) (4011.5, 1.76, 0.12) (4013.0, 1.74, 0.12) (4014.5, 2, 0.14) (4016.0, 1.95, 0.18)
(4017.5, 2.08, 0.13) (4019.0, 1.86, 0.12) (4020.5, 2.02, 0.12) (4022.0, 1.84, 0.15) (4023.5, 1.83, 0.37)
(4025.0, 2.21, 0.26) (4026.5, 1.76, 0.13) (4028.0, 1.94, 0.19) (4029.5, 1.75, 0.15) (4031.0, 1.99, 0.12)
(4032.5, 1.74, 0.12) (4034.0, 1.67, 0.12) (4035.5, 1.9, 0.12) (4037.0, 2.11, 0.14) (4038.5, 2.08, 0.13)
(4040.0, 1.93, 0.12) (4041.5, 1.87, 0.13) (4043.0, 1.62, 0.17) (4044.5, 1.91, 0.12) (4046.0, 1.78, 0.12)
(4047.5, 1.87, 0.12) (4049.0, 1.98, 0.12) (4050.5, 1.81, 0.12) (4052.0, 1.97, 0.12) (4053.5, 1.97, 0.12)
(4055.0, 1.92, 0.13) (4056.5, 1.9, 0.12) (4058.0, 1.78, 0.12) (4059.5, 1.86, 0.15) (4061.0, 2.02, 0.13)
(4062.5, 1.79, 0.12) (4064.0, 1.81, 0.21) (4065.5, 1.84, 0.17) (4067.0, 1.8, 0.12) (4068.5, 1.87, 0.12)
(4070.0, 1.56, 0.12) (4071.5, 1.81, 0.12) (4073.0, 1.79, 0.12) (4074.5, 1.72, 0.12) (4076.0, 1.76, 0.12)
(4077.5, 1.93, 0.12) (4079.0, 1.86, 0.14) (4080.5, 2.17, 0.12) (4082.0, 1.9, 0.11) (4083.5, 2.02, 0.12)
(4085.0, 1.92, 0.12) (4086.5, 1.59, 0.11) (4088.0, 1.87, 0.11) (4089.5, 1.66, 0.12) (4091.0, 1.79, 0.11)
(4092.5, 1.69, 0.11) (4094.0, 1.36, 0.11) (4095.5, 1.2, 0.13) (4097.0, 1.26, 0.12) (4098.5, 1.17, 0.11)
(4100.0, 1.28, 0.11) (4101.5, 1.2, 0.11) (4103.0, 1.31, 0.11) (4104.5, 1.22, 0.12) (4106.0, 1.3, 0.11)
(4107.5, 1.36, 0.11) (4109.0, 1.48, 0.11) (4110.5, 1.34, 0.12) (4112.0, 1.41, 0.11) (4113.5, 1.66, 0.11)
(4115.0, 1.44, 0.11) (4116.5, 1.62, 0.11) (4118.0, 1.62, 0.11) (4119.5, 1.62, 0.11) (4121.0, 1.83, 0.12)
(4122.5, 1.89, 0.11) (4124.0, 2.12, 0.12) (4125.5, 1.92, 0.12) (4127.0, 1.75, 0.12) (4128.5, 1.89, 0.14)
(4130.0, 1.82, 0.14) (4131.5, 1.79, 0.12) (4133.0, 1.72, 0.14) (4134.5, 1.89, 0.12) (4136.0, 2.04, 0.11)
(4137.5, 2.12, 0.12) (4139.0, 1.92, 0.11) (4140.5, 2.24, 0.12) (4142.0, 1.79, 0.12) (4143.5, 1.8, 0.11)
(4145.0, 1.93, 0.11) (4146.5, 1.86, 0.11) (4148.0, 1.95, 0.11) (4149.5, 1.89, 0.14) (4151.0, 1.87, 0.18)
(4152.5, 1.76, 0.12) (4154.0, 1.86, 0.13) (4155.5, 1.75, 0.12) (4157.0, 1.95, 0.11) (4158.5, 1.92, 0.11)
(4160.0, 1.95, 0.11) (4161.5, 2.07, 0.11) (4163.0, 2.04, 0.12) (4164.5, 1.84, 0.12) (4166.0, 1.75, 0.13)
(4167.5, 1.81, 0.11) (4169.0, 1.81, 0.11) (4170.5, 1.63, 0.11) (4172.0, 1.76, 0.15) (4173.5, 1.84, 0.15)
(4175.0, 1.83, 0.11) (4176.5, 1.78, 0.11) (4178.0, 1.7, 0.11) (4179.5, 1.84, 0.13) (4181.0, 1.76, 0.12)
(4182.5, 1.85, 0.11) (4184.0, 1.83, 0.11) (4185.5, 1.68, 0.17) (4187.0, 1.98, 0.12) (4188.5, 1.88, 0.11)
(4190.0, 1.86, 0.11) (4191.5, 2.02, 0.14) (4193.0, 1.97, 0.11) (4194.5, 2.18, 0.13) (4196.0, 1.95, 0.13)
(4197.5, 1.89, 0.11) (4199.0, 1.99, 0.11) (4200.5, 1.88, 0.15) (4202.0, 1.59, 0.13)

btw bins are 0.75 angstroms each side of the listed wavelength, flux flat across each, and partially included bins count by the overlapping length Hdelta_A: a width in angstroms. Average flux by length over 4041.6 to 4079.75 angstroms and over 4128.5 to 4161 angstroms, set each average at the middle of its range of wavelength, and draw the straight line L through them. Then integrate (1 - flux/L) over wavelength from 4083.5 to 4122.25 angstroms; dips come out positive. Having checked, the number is 7.6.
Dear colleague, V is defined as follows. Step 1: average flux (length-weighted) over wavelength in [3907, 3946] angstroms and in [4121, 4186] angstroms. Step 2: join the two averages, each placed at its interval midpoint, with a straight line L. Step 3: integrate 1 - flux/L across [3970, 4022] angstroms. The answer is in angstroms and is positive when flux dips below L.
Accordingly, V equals -3.2 angstroms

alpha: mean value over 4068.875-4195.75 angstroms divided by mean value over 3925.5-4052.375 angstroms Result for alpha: 1.1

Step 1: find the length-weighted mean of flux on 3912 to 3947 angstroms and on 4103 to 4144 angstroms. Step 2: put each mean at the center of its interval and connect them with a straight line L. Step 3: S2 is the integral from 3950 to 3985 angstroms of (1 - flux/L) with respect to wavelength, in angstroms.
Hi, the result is 5.3 angstroms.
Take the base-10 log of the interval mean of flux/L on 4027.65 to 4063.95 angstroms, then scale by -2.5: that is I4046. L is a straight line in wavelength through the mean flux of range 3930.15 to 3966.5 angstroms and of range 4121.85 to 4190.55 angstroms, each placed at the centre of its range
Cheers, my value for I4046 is -0.21 mag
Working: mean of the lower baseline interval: 1.27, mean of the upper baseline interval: 1.87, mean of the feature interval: 1.88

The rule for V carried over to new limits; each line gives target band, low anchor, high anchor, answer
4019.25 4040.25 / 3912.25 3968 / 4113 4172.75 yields -4.44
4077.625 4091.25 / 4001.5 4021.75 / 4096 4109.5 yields -4.55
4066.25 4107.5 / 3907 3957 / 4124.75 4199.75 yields 2.53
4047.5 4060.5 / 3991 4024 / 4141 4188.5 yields -0.42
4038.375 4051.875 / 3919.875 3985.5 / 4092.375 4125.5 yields -4.56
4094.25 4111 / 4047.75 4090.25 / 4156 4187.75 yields 5.10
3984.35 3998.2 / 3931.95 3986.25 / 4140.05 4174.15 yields -3.83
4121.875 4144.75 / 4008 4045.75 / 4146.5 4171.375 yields -0.52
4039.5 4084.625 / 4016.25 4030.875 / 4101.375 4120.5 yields -4.02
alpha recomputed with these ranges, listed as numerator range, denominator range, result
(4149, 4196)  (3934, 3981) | 1.51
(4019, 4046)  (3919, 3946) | 1.44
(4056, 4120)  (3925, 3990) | 1.28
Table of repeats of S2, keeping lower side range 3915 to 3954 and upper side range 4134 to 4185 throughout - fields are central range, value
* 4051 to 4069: -2.4 angstroms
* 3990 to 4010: -3.3 angstroms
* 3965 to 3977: 4.9 angstroms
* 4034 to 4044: -1.8 angstroms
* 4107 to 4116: 1.6 angstroms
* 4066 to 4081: -1.2 angstroms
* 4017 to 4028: -2.5 angstroms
